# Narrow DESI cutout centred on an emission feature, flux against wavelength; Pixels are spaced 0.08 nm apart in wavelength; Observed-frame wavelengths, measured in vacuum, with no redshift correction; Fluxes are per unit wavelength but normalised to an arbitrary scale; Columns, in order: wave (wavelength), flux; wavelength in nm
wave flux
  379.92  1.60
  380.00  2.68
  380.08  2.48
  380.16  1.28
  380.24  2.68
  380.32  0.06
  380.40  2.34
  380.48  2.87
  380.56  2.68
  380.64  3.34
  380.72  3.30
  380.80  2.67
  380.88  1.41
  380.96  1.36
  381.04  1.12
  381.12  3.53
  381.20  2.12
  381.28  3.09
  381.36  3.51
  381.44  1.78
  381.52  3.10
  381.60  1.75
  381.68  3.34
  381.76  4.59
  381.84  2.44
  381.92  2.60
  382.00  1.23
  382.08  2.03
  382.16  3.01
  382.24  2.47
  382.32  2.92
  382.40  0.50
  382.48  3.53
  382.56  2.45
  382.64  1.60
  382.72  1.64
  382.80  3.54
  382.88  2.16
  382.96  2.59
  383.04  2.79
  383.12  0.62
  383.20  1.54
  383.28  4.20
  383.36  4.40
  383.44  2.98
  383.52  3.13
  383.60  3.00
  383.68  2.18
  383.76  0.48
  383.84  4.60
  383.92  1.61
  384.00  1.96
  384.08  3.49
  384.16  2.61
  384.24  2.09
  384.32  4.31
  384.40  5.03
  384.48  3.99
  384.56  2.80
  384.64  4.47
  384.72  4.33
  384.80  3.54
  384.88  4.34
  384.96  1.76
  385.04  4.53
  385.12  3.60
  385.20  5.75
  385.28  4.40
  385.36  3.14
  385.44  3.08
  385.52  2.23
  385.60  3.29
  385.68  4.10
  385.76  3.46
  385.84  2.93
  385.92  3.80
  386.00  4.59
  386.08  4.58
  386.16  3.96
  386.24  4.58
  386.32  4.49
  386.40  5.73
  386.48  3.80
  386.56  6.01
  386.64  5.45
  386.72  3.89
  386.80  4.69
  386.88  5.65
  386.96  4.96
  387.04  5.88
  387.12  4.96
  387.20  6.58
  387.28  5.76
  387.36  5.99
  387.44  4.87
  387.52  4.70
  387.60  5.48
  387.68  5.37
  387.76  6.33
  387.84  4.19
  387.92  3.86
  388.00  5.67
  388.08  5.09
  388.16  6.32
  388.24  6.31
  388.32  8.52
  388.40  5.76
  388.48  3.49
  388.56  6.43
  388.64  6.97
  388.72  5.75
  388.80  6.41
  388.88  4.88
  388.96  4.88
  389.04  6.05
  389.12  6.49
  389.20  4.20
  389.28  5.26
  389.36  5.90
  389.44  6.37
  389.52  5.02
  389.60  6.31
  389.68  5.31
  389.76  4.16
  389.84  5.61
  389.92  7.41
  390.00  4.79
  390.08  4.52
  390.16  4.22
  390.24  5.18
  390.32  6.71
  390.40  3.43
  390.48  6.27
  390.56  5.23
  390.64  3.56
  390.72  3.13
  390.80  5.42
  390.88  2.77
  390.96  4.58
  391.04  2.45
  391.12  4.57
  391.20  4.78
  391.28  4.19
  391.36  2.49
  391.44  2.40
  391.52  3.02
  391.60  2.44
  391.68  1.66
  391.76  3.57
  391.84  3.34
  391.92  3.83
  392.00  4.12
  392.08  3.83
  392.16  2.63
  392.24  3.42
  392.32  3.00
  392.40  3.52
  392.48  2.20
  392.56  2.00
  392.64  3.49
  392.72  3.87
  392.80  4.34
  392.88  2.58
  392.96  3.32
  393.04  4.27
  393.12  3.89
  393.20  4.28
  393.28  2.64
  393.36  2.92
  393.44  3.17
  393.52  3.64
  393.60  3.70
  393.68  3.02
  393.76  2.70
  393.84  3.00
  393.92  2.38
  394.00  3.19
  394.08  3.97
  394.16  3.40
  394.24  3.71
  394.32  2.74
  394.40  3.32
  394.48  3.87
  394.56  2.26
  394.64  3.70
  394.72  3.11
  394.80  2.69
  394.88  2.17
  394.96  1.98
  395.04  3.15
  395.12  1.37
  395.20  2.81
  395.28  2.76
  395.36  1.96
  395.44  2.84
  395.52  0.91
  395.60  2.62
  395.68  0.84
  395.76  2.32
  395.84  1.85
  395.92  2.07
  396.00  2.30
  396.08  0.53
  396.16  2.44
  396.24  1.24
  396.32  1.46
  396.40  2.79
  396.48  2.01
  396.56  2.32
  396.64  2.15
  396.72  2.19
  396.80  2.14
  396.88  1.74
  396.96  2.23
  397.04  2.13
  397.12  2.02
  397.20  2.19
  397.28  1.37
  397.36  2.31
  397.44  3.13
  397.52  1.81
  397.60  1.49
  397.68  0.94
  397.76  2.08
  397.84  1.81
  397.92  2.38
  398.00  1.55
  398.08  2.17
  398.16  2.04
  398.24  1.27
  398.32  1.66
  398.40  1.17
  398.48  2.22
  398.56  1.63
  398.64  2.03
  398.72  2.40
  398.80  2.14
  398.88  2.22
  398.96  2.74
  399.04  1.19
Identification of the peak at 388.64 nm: Mg II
